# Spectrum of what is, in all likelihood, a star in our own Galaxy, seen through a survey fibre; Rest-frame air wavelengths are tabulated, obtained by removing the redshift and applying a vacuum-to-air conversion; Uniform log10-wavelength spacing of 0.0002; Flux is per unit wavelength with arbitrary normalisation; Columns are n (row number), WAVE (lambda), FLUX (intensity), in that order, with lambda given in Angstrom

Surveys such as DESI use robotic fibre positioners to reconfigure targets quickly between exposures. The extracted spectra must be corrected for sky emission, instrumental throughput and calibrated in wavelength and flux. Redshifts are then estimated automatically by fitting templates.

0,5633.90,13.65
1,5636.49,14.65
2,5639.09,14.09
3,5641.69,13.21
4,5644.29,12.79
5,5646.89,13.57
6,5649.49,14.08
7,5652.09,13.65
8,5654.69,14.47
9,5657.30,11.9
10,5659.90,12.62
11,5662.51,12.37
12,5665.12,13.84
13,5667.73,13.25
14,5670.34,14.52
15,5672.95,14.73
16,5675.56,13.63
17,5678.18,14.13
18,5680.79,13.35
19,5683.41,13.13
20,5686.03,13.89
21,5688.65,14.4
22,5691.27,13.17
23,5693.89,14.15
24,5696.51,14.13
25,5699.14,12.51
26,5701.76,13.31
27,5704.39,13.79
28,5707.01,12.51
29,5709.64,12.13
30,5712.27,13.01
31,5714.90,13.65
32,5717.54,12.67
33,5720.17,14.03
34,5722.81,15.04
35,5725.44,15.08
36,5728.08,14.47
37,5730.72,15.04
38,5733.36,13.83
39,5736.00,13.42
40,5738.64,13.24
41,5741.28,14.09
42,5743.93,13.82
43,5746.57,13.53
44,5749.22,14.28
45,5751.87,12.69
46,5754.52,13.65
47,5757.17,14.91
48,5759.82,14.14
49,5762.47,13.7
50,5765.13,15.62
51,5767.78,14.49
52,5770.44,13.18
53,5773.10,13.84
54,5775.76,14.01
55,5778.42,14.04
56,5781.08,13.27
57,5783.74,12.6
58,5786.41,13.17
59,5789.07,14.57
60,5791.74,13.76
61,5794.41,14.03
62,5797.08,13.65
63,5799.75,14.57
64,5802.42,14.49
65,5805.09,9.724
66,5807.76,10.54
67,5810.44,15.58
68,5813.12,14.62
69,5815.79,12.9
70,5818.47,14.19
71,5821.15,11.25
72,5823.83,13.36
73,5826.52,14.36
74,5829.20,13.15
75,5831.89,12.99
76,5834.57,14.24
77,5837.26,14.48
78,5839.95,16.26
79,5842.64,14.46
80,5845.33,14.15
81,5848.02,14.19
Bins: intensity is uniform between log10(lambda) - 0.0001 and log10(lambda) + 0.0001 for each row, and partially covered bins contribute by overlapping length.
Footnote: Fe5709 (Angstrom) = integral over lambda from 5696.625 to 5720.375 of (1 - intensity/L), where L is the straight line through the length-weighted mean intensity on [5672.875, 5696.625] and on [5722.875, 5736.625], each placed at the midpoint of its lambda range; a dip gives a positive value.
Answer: 1.8 Angstrom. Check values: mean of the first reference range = 13.8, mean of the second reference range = 14.5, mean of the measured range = 13.1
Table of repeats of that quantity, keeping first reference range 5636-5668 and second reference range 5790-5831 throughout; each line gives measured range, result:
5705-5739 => -0.9 Angstrom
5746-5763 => -0.6 Angstrom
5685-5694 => -0.3 Angstrom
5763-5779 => -1.0 Angstrom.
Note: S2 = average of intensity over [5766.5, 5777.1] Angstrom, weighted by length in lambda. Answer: 13.9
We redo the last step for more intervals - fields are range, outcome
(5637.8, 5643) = 13.6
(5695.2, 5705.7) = 13.4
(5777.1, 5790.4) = 13.5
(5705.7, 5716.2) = 12.8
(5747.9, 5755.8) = 13.5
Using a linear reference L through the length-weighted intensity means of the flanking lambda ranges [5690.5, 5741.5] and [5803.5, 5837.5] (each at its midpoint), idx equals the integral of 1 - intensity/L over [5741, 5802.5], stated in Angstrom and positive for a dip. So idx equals -2.4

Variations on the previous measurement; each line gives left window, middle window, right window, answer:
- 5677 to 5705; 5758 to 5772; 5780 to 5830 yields -0.8 Angstrom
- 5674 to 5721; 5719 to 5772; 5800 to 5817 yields -3.3 Angstrom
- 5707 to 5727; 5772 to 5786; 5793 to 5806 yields -0.1 Angstrom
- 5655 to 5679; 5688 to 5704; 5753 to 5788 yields 0.0 Angstrom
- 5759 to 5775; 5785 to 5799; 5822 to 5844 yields 0.3 Angstrom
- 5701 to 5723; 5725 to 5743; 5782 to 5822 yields -1.1 Angstrom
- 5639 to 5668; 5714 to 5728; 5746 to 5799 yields -0.5 Angstrom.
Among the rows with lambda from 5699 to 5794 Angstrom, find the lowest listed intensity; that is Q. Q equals 12.13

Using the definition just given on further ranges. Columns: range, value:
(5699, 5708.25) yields 12.51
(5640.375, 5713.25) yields 11.9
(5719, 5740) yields 13.24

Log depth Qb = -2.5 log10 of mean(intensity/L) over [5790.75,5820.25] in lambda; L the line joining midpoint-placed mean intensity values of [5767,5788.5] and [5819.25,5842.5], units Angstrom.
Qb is 0.02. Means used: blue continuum 13.6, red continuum 13.8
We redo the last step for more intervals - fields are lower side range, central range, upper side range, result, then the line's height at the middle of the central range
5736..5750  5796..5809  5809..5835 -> 0.09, 13.7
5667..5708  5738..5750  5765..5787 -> -0.01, 13.7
